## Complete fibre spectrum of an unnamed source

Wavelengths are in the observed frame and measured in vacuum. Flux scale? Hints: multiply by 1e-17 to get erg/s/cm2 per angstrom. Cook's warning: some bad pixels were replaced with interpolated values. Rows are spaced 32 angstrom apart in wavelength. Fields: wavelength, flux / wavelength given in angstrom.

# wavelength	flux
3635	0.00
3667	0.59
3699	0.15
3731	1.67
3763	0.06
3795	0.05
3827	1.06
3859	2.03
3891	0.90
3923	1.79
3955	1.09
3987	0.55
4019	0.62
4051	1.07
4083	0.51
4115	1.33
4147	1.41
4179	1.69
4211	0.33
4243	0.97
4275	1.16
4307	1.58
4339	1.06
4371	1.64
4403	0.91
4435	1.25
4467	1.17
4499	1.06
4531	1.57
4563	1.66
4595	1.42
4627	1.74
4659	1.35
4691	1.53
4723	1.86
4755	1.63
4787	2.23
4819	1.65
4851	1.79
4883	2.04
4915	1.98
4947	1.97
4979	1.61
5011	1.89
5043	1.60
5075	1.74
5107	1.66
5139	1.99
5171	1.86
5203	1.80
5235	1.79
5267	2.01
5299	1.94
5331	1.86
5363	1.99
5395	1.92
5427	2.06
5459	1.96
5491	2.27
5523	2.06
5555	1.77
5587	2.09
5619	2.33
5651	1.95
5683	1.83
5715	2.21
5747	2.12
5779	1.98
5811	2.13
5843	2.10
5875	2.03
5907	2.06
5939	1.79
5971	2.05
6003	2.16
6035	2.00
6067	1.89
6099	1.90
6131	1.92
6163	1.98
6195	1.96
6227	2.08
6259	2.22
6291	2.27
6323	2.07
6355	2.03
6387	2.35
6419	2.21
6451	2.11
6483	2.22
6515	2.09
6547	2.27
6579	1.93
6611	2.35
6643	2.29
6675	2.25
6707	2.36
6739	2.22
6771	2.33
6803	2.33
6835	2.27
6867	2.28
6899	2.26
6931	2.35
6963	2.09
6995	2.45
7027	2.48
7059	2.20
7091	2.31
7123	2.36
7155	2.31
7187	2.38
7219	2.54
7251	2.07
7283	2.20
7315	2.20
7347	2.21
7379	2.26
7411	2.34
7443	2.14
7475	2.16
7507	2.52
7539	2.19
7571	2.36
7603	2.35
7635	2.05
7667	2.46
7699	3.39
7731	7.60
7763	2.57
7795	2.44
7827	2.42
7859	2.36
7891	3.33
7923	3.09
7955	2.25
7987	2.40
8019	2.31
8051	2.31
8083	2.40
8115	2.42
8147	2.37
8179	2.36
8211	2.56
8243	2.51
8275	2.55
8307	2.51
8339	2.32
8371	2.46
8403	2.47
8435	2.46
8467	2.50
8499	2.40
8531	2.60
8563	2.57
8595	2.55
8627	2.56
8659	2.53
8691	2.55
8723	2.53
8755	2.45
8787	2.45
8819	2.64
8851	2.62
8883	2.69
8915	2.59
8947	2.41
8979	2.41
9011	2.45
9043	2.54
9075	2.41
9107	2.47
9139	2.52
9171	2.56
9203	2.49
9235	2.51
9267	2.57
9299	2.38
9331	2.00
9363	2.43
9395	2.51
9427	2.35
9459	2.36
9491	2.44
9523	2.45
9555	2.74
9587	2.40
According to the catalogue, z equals 0.18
